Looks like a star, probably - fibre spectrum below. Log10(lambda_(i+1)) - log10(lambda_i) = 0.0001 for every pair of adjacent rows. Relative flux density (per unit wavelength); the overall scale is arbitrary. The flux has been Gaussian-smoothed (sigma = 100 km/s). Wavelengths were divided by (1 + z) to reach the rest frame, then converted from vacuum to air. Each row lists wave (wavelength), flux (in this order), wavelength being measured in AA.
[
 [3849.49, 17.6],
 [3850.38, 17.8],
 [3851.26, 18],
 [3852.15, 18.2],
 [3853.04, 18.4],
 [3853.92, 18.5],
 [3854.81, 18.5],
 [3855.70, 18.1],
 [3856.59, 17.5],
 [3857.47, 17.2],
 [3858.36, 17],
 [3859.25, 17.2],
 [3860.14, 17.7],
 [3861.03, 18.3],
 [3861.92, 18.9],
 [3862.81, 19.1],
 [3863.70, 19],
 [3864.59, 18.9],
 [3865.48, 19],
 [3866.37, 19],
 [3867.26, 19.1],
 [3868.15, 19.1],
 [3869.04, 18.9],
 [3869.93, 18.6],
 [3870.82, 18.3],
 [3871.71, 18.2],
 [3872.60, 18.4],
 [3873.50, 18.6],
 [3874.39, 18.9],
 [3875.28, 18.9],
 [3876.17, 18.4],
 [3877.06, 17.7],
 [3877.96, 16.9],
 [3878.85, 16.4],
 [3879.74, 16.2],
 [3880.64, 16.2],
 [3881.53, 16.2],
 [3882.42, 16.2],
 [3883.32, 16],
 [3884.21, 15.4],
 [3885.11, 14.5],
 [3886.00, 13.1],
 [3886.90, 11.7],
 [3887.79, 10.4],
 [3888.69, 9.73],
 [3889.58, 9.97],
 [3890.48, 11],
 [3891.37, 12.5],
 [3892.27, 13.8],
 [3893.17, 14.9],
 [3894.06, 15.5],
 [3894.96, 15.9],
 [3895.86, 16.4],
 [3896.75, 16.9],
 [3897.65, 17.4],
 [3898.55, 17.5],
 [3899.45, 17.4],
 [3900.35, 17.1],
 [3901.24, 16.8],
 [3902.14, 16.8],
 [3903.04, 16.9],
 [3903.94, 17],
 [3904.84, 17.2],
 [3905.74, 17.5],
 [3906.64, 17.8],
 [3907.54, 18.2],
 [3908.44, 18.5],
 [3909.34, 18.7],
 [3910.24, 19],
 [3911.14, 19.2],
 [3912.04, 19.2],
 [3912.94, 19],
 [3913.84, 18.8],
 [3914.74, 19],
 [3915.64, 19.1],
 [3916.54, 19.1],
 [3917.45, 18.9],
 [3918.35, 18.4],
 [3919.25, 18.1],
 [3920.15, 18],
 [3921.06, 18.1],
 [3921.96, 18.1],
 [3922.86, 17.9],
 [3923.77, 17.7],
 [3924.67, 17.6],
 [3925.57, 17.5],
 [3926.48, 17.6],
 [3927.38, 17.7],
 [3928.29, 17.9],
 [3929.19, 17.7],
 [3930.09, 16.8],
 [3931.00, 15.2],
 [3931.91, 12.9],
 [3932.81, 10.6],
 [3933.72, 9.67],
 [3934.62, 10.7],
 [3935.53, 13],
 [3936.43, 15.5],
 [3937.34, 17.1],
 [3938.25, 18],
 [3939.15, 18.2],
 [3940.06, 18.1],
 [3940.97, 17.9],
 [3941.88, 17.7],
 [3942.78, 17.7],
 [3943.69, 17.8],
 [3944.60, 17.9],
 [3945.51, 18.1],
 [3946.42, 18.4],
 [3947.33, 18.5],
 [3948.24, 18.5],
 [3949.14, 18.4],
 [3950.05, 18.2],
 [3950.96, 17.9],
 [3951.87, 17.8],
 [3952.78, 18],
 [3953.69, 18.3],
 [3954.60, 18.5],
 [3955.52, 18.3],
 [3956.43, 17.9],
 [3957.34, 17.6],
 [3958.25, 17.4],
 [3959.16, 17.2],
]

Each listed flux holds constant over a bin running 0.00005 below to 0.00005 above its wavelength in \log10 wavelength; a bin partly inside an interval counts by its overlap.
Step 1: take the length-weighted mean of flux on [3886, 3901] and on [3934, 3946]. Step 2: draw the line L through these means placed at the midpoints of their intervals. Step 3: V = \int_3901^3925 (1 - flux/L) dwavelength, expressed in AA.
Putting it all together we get -4.6 AA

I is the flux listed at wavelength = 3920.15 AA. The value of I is 18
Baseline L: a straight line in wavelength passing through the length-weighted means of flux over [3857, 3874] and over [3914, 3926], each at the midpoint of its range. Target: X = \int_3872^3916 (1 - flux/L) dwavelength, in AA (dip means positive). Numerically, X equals 4.6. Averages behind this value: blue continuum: 18.4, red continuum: 18.3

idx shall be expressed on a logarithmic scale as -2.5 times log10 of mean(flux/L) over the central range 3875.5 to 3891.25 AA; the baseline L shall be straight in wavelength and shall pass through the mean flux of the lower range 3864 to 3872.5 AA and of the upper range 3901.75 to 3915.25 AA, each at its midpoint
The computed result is 0.27 mag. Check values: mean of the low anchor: 18.8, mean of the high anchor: 18.2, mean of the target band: 14.5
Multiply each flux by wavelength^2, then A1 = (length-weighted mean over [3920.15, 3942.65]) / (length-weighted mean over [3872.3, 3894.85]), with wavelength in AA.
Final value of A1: 1.11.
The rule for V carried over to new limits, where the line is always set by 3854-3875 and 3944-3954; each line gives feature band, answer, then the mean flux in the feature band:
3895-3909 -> 0.8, 17.3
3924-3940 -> 2.3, 15.6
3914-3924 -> -0.1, 18.4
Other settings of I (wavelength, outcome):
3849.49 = 17.6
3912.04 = 19.2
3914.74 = 19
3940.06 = 18.1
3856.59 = 17.5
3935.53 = 13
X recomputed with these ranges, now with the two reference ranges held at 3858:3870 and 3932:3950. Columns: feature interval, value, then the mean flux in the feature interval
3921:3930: -0.5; 17.7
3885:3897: 3.1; 13.2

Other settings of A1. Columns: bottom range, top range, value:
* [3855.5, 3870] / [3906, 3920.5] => 1.04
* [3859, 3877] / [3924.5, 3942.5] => 0.88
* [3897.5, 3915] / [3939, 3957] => 1.03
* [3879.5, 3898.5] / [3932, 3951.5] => 1.18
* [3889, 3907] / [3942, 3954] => 1.18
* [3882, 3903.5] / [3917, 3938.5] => 1.12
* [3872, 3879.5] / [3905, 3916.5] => 1.06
